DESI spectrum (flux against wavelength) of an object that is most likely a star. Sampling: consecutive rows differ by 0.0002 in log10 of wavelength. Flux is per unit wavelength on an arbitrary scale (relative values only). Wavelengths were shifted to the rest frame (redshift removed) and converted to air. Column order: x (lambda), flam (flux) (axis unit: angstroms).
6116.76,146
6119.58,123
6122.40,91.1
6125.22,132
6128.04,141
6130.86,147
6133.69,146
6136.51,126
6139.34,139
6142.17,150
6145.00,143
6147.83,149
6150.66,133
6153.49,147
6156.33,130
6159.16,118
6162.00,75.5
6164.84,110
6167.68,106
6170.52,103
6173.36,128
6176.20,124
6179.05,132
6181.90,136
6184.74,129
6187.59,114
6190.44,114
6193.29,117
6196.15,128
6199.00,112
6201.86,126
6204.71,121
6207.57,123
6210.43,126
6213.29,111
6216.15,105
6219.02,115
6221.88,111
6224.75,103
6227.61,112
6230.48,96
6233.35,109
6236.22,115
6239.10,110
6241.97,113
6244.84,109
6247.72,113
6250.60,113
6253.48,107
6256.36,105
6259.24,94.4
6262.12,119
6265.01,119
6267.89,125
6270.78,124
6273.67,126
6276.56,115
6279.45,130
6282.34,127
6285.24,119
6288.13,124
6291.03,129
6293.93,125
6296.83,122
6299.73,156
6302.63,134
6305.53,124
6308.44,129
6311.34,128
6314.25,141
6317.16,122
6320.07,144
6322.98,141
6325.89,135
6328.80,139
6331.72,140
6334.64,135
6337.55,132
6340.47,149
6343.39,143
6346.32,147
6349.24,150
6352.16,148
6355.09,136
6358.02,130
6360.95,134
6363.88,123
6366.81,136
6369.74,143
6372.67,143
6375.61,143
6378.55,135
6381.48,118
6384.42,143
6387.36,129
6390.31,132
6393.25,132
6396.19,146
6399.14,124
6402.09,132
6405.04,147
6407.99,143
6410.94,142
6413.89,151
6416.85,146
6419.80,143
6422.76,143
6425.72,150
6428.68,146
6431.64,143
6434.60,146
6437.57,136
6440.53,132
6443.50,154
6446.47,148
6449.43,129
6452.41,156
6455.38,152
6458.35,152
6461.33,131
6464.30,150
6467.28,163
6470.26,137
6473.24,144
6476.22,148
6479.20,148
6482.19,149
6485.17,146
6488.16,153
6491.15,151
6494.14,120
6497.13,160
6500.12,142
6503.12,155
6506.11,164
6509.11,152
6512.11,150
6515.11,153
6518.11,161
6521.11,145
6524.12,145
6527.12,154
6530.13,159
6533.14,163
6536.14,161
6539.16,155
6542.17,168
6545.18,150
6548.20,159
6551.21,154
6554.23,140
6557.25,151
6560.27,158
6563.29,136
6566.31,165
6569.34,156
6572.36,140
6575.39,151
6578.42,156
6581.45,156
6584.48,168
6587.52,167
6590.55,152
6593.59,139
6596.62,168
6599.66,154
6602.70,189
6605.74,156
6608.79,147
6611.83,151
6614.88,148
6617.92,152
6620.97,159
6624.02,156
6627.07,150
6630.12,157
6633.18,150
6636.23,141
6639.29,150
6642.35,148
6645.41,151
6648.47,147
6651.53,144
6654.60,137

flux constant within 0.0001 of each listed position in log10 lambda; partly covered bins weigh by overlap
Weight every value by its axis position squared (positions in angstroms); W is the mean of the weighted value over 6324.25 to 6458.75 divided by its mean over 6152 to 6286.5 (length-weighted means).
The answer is 1.27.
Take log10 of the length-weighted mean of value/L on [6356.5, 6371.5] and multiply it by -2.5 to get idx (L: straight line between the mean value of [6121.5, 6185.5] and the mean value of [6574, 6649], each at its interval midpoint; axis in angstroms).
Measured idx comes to 0.05 mag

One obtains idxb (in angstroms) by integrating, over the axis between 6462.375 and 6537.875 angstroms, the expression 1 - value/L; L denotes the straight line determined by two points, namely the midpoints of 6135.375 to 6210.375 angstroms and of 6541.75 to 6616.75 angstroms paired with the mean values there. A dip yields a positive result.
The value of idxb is -0.91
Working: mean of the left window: 124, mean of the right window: 155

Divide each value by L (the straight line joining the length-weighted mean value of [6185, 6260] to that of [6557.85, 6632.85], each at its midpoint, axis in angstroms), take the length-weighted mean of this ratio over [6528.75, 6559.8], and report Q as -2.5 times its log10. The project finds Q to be -0.05 mag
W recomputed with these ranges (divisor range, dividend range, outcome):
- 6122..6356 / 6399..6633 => 1.31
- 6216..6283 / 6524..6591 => 1.51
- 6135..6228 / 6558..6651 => 1.44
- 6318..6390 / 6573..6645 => 1.21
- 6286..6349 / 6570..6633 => 1.26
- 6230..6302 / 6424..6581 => 1.36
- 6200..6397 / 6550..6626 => 1.34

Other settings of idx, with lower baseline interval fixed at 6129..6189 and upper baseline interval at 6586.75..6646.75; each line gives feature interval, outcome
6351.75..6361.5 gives 0.03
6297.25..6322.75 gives 0.02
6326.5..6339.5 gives 0.01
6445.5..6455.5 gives -0.01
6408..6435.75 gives -0.02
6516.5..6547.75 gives -0.05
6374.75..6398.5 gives 0.05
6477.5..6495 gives 0.01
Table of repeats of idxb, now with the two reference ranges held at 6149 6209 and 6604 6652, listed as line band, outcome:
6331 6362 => -2.1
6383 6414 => -0.6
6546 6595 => -2.0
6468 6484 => -0.6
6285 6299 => 0.2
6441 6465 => -1.2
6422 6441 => -0.7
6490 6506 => -0.6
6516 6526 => -0.5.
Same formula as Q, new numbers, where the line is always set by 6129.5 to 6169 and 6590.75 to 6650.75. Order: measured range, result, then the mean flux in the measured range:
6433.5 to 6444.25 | 0.02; 141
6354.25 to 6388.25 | 0.05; 134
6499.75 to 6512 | -0.05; 154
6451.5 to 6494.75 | -0.01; 147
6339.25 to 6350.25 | -0.06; 147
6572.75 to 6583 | -0.01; 153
